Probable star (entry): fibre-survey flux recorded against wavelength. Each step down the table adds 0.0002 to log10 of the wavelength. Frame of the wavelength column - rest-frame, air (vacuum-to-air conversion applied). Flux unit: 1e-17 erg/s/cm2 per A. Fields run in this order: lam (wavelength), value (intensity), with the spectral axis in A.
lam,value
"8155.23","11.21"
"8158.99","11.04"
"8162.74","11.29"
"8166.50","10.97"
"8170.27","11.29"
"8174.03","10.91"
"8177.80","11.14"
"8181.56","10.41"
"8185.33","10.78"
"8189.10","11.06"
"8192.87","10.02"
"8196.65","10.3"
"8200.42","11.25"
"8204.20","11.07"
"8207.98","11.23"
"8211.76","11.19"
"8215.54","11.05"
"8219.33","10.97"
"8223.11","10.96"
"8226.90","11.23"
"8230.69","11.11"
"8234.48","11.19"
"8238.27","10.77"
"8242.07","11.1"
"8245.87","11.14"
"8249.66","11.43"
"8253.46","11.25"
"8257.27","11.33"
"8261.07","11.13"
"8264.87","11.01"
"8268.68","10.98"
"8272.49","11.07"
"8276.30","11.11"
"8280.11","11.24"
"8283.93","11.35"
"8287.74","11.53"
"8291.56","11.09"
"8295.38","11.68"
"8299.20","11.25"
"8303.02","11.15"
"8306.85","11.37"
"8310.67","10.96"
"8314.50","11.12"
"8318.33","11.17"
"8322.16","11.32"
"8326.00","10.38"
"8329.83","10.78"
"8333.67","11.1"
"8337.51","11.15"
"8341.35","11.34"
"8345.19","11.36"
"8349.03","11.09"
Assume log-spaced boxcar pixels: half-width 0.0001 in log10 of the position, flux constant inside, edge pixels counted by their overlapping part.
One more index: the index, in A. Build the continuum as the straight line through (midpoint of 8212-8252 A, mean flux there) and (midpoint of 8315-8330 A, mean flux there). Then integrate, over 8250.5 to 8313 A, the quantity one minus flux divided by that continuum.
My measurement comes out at -1.16 A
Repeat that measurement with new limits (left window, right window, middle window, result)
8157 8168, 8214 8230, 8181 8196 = 0.7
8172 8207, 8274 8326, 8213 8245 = -0.3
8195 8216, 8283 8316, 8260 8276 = 0.2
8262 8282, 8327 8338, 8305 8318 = -0.2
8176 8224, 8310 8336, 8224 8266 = -0.9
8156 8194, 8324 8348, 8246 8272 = -0.5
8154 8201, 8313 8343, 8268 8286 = -0.3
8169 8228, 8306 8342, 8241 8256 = -0.4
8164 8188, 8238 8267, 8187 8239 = 0.4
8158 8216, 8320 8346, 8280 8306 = -0.7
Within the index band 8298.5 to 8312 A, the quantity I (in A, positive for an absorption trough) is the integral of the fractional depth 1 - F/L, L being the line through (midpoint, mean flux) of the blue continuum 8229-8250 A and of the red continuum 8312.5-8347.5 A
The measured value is -0.12 A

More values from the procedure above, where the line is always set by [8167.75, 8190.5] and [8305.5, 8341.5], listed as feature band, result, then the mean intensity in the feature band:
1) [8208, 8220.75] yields -0.16 A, 11.1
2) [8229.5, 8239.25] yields -0.06 A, 11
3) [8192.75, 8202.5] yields 0.28 A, 10.6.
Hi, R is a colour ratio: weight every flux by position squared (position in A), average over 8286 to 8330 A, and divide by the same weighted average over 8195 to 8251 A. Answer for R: 1.03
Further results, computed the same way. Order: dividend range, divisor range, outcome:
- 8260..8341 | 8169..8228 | 1.05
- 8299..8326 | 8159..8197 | 1.06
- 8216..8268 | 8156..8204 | 1.04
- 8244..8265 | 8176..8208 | 1.06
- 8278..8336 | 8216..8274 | 1.02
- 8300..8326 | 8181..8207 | 1.07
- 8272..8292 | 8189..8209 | 1.06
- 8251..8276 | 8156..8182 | 1.03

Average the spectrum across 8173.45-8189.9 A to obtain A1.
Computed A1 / 10.8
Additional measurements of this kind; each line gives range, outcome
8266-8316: 11.2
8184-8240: 10.9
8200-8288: 11.1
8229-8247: 11.1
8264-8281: 11.1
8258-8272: 11.1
